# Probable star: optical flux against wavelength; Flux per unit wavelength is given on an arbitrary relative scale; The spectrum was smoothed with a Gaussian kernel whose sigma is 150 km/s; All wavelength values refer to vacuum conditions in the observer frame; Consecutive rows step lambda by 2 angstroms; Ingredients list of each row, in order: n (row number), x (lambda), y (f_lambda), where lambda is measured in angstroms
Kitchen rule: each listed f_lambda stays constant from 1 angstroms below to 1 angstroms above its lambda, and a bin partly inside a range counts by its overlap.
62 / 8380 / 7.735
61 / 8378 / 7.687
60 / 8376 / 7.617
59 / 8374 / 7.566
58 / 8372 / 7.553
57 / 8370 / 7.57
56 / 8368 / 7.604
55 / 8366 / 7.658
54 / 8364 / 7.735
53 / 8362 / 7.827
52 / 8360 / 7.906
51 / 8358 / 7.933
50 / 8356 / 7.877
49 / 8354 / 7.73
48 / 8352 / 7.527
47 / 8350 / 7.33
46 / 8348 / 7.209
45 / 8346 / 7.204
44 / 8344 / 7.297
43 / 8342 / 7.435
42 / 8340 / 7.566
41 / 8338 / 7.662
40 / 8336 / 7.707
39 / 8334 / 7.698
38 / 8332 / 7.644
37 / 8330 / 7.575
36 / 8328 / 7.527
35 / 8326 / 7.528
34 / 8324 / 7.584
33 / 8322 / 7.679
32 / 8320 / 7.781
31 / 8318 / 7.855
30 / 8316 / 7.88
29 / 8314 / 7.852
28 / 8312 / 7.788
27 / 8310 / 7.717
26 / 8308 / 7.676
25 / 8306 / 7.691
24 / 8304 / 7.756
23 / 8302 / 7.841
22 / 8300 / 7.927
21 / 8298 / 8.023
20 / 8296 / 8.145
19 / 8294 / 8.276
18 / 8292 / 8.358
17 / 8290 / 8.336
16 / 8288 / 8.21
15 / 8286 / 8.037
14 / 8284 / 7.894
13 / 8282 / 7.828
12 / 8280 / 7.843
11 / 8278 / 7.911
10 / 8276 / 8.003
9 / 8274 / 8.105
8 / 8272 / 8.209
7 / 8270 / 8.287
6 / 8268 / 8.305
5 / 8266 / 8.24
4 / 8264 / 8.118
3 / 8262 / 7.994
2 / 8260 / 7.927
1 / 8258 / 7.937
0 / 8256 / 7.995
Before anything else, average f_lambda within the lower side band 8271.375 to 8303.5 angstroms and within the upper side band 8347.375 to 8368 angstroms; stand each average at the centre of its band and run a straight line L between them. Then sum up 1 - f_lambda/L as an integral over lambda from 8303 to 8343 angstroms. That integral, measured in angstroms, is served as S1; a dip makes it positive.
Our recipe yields 0.9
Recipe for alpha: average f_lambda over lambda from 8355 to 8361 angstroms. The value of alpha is 7.91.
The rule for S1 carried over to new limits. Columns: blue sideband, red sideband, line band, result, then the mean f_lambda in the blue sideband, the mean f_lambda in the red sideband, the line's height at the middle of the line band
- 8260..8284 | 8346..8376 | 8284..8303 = -0.4 angstroms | 8.06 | 7.63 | 7.96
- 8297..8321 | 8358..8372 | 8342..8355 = 0.6 angstroms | 7.82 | 7.72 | 7.75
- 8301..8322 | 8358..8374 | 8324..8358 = 0.8 angstroms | 7.78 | 7.7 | 7.74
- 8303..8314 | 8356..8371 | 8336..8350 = 0.6 angstroms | 7.74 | 7.76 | 7.75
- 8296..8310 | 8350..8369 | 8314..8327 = 0.1 angstroms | 7.83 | 7.73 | 7.8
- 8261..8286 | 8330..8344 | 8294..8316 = -0.1 angstroms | 8.06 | 7.59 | 7.83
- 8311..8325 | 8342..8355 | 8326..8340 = -0.1 angstroms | 7.77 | 7.39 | 7.58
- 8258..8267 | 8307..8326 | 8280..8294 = -0.3 angstroms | 8.05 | 7.74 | 7.91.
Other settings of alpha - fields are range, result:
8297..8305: 7.89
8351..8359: 7.77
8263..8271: 8.24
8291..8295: 8.32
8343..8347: 7.25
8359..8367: 7.78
